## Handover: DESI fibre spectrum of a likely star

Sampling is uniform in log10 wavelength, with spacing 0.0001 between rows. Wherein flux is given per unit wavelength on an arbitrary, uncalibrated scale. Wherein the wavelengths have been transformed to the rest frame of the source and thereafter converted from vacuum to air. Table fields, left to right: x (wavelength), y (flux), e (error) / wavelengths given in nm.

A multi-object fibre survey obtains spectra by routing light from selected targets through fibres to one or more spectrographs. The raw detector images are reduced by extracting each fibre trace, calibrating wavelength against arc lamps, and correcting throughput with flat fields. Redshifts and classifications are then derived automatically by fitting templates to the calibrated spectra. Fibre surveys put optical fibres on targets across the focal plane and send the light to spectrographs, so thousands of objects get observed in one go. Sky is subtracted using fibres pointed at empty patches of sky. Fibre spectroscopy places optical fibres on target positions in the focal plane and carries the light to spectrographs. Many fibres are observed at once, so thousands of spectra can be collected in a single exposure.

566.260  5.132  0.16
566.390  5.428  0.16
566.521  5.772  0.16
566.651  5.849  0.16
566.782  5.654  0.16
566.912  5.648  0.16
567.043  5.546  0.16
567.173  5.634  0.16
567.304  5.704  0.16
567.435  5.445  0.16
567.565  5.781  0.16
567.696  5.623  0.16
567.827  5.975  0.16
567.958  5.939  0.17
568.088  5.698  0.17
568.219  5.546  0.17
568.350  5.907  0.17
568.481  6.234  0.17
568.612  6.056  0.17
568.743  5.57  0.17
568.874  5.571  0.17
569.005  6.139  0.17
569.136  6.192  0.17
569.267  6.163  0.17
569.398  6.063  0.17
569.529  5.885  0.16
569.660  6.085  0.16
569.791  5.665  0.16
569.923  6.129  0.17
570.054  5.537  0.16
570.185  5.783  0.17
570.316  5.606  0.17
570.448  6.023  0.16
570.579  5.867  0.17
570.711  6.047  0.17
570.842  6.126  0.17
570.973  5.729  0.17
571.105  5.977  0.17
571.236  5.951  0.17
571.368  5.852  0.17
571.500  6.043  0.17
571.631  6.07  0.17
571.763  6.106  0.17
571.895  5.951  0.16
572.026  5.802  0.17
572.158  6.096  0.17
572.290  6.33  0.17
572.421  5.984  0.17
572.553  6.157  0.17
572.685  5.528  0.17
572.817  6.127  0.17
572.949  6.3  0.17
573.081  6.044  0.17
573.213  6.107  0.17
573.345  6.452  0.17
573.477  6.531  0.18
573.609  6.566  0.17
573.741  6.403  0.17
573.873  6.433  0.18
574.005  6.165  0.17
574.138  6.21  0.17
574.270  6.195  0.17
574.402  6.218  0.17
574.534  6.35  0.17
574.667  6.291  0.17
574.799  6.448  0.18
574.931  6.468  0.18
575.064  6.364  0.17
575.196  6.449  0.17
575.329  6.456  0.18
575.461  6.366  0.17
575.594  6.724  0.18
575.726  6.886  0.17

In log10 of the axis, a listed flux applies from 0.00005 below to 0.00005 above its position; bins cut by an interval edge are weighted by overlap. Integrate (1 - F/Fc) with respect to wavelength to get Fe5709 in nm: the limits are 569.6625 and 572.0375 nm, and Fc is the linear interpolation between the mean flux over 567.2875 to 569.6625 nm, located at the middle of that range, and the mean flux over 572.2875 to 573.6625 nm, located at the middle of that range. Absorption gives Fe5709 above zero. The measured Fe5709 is 0.05 nm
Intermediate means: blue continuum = 5.87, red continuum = 6.18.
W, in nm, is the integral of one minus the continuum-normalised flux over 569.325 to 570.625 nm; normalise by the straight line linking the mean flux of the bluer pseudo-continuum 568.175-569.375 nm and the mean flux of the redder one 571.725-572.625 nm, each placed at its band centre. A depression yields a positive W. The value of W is 0.03 nm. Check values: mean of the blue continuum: 5.94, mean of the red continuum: 6.06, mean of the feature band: 5.87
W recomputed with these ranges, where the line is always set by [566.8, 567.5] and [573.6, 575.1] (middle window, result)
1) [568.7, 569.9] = -0.02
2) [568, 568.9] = -0.01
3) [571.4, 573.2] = 0.02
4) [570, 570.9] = 0.01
